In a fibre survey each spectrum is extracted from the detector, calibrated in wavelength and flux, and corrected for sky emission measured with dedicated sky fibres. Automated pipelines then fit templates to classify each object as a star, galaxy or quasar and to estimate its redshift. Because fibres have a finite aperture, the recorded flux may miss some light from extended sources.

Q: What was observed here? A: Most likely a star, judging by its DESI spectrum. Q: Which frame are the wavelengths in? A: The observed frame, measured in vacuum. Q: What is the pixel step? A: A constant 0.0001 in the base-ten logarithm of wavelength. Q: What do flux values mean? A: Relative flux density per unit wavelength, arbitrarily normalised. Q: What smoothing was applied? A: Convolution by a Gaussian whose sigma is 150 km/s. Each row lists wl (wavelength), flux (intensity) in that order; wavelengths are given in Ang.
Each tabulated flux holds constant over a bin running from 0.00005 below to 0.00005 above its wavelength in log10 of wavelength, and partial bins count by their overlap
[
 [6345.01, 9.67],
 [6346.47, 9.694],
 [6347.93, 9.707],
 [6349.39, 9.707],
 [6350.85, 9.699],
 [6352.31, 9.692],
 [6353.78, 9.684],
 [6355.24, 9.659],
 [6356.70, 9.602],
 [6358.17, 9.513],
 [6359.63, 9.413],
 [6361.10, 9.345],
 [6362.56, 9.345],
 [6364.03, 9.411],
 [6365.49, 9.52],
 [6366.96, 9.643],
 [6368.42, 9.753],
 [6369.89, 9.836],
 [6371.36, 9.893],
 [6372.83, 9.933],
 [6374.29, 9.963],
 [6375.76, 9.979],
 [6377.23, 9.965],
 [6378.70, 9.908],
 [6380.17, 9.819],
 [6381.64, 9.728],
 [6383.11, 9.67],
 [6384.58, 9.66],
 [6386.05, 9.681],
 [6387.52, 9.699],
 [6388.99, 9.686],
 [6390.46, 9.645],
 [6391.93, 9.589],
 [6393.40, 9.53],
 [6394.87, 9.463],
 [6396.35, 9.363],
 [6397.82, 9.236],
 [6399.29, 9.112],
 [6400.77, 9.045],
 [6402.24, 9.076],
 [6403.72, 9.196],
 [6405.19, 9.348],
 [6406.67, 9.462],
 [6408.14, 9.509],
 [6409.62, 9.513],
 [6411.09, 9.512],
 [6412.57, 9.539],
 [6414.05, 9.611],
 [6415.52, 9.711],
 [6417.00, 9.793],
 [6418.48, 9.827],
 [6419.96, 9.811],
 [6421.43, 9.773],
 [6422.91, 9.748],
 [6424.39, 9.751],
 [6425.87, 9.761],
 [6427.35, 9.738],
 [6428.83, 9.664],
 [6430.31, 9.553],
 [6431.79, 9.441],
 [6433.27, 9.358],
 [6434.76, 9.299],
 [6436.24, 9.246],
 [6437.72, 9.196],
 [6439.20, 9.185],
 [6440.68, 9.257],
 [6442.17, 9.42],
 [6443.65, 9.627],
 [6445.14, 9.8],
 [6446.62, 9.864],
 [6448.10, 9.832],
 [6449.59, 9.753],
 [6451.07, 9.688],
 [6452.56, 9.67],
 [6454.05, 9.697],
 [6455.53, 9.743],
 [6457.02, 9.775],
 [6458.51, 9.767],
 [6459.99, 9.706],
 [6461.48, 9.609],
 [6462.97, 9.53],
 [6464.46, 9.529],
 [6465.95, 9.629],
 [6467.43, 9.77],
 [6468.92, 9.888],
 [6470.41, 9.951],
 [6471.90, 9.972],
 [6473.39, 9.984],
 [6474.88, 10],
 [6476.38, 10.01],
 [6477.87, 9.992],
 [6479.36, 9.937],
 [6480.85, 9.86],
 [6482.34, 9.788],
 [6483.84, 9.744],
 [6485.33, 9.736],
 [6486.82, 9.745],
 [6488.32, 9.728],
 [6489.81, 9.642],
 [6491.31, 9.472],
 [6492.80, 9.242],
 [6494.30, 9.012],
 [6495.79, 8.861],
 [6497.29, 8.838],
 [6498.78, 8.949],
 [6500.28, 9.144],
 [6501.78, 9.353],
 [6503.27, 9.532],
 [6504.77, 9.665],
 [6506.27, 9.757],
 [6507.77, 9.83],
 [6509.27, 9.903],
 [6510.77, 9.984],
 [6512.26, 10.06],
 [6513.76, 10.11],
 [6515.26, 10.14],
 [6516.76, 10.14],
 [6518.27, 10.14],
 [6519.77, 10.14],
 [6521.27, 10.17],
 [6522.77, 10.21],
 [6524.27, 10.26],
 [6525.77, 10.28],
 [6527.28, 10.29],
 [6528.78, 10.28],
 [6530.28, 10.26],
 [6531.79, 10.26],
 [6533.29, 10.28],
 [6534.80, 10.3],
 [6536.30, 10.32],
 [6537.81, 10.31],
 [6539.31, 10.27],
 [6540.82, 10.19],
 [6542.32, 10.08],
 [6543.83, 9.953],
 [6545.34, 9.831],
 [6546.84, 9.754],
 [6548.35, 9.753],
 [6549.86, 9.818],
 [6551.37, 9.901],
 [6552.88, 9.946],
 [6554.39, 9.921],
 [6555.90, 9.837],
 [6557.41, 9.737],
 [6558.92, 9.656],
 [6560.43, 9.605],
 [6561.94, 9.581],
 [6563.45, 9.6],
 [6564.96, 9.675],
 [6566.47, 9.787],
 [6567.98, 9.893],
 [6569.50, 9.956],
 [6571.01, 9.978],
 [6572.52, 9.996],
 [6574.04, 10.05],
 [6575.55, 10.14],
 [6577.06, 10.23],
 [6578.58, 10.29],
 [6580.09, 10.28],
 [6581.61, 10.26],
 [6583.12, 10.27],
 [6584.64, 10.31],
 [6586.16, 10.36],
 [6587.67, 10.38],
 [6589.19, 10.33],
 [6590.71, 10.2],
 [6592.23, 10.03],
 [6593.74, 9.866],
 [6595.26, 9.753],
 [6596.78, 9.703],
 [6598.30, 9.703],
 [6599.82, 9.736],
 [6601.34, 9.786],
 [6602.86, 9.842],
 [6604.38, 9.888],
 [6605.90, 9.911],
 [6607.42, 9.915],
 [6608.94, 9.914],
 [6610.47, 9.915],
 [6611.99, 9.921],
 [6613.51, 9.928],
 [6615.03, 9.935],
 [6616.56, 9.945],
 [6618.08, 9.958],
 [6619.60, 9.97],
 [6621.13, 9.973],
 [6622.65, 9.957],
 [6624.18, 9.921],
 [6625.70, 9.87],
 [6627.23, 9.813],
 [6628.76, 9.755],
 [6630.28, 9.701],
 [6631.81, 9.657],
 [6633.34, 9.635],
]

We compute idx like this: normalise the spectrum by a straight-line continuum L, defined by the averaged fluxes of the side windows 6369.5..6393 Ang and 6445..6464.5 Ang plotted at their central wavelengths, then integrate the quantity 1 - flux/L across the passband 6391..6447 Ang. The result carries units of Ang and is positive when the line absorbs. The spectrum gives 1.5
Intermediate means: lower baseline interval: 9.79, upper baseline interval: 9.72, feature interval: 9.5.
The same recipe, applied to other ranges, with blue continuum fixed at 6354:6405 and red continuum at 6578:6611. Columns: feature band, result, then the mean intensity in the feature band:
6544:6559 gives 0.2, 9.82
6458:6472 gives 0.1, 9.73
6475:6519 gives 0.7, 9.67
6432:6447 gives 0.5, 9.41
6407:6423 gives 0.0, 9.66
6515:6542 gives -0.9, 10.2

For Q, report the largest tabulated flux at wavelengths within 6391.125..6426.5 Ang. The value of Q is 9.827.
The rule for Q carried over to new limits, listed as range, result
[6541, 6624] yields 10.38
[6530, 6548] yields 10.32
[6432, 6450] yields 9.864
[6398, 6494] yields 10.01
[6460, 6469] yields 9.888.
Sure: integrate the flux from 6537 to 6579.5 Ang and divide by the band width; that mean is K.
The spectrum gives 9.92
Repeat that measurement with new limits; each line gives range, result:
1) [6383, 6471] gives 9.57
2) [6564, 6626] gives 9.99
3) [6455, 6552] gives 9.85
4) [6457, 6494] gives 9.75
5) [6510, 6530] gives 10.2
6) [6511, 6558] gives 10.1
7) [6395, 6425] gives 9.49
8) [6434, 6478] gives 9.67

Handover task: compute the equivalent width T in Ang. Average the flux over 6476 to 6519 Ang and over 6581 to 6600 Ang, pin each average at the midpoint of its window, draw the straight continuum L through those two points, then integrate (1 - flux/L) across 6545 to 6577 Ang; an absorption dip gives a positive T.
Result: 0.3 Ang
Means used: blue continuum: 9.66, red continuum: 10.1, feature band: 9.84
